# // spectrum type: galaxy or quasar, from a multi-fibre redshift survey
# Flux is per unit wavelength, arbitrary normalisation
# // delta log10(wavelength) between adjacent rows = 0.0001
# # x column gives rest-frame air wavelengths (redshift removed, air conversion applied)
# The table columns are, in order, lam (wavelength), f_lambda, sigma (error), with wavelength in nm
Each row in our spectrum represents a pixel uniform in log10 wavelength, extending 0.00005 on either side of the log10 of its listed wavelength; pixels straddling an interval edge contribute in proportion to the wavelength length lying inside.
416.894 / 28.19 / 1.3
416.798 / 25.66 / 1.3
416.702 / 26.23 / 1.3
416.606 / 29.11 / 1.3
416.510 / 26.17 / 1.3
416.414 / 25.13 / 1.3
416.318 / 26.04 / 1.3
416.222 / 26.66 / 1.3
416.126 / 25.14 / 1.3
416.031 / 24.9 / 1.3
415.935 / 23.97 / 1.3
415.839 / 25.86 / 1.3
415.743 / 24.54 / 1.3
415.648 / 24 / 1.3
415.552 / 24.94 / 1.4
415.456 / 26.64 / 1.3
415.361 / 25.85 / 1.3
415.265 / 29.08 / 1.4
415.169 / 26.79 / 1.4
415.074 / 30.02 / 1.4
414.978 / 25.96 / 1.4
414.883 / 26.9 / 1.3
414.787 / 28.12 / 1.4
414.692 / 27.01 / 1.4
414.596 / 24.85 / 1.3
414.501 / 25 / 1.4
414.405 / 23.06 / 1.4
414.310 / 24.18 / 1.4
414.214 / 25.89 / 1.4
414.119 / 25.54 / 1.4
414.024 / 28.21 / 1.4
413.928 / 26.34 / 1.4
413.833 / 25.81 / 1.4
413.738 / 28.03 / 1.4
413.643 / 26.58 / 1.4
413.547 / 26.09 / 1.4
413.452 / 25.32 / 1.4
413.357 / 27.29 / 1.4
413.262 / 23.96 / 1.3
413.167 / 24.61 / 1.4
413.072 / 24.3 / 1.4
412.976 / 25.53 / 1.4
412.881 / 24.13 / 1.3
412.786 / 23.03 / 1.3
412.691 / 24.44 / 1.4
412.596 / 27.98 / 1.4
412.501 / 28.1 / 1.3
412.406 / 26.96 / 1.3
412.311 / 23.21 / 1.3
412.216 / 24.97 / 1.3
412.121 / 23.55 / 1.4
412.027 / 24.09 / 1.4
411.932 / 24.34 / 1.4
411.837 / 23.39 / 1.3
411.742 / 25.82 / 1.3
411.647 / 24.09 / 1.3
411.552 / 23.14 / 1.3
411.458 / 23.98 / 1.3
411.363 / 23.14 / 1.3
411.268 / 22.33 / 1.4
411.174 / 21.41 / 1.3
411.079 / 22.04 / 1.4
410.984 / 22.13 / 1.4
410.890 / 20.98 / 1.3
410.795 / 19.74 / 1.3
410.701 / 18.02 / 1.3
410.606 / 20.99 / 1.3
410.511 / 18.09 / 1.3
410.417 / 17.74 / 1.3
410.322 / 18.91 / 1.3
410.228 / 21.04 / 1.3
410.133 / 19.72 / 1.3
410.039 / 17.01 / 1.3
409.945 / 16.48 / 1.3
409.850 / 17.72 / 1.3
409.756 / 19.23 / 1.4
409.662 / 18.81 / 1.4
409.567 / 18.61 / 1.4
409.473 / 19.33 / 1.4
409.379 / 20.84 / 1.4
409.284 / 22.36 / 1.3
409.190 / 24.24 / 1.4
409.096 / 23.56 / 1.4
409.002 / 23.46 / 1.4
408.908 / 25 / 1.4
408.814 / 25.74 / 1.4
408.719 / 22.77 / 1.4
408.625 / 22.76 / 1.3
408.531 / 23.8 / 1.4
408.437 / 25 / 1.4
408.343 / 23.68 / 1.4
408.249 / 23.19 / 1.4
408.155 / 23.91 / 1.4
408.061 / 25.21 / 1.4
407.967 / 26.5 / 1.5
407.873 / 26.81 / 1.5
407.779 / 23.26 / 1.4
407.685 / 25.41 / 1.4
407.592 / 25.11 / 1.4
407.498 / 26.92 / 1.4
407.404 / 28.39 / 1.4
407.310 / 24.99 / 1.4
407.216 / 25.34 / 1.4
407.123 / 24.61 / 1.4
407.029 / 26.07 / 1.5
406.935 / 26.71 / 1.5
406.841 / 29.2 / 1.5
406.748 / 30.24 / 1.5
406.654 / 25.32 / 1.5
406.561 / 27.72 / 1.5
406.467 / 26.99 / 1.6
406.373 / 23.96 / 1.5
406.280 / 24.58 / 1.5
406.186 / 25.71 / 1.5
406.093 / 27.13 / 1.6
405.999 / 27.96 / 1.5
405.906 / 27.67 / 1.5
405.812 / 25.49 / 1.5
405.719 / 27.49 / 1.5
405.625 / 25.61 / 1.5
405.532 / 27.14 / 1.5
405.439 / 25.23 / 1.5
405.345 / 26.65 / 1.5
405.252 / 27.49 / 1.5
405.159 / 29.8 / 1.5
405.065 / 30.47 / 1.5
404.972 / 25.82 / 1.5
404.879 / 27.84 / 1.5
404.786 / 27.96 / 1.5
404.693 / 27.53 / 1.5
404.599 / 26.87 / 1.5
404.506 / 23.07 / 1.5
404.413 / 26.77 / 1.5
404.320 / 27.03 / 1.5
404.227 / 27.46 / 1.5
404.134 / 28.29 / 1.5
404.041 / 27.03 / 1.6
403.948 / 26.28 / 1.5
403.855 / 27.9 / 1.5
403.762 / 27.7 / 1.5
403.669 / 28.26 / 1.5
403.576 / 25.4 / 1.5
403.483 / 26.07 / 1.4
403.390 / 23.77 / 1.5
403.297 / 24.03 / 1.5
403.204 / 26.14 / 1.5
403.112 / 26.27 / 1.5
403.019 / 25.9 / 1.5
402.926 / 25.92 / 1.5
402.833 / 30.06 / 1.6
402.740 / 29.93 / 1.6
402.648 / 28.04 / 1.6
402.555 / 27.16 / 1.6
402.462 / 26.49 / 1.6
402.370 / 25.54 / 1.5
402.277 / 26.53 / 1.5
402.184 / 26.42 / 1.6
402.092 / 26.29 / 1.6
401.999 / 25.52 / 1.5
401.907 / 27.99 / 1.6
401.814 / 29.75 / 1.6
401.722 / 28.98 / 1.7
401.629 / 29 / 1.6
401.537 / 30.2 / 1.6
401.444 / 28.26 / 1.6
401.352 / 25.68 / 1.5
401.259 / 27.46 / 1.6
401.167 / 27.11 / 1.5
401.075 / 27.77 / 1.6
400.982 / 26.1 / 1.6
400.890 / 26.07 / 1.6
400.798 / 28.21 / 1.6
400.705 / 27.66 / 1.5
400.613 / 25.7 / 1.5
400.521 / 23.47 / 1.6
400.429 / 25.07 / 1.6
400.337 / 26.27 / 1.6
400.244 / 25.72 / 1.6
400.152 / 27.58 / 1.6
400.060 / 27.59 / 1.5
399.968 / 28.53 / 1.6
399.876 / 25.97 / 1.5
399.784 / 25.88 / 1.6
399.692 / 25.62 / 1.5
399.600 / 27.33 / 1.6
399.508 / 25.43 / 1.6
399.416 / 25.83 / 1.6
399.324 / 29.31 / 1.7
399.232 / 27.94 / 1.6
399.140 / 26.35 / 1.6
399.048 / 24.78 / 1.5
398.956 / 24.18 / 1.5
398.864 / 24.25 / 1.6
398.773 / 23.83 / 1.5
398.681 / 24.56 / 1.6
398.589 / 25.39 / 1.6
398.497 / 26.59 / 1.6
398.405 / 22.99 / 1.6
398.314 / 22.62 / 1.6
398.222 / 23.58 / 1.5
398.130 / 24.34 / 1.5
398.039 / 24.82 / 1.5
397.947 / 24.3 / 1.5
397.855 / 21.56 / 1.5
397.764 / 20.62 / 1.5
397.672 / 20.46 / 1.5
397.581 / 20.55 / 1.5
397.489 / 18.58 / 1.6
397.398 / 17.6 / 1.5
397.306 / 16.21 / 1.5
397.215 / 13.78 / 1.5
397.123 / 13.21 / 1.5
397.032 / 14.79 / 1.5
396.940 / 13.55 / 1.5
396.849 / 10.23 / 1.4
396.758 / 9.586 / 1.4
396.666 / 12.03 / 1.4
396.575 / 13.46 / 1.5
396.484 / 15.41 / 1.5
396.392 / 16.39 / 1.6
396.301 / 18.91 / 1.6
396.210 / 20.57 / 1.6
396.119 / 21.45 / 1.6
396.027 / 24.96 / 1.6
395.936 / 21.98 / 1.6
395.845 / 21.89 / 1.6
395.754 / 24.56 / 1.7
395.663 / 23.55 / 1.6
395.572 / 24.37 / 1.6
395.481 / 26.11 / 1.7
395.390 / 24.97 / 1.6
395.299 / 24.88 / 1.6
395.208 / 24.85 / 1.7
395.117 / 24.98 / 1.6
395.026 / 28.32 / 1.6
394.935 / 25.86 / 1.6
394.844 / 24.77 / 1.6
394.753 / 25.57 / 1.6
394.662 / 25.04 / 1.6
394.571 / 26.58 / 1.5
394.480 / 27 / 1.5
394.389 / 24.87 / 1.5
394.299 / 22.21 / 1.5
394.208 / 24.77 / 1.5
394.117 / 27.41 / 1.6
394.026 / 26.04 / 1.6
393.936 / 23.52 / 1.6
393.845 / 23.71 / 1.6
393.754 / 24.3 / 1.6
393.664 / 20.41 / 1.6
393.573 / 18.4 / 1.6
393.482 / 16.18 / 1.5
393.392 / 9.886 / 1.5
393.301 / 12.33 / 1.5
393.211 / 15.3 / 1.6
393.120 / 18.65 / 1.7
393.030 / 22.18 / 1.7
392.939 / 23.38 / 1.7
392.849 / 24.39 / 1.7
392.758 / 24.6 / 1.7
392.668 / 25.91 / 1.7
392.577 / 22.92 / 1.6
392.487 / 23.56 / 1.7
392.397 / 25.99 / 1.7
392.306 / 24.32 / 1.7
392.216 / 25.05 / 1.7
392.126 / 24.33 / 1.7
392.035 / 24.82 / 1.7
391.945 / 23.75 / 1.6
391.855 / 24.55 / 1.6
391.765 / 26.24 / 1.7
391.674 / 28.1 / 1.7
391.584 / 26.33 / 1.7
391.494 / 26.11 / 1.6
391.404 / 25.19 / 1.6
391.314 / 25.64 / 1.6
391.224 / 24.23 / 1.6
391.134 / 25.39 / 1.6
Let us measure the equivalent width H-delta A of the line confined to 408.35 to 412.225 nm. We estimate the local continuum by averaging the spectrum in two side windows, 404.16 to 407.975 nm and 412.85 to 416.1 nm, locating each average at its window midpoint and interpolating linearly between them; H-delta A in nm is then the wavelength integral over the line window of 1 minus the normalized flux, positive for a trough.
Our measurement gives 0.67 nm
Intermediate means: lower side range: 26.7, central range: 21.7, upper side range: 25.9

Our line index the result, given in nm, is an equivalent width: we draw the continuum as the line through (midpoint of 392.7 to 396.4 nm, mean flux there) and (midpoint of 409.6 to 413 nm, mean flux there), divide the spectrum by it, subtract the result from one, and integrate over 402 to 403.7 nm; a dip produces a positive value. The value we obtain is -0.310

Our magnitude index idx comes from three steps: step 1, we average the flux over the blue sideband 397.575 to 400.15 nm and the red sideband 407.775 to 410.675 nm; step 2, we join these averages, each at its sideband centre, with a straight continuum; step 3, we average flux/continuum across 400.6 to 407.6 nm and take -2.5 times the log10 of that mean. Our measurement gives -0.16 mag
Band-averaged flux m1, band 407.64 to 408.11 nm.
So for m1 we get 25.4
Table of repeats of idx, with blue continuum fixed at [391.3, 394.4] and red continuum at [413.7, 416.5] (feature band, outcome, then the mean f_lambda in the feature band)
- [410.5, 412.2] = 0.14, 22.4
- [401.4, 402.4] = -0.15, 27.7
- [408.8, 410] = 0.20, 21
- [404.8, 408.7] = -0.06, 26.2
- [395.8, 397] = 0.35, 16.9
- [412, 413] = 0.02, 25.1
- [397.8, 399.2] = -0.02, 24.3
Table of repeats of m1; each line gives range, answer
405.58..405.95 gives 26.5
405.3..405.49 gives 25.9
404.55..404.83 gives 27.4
